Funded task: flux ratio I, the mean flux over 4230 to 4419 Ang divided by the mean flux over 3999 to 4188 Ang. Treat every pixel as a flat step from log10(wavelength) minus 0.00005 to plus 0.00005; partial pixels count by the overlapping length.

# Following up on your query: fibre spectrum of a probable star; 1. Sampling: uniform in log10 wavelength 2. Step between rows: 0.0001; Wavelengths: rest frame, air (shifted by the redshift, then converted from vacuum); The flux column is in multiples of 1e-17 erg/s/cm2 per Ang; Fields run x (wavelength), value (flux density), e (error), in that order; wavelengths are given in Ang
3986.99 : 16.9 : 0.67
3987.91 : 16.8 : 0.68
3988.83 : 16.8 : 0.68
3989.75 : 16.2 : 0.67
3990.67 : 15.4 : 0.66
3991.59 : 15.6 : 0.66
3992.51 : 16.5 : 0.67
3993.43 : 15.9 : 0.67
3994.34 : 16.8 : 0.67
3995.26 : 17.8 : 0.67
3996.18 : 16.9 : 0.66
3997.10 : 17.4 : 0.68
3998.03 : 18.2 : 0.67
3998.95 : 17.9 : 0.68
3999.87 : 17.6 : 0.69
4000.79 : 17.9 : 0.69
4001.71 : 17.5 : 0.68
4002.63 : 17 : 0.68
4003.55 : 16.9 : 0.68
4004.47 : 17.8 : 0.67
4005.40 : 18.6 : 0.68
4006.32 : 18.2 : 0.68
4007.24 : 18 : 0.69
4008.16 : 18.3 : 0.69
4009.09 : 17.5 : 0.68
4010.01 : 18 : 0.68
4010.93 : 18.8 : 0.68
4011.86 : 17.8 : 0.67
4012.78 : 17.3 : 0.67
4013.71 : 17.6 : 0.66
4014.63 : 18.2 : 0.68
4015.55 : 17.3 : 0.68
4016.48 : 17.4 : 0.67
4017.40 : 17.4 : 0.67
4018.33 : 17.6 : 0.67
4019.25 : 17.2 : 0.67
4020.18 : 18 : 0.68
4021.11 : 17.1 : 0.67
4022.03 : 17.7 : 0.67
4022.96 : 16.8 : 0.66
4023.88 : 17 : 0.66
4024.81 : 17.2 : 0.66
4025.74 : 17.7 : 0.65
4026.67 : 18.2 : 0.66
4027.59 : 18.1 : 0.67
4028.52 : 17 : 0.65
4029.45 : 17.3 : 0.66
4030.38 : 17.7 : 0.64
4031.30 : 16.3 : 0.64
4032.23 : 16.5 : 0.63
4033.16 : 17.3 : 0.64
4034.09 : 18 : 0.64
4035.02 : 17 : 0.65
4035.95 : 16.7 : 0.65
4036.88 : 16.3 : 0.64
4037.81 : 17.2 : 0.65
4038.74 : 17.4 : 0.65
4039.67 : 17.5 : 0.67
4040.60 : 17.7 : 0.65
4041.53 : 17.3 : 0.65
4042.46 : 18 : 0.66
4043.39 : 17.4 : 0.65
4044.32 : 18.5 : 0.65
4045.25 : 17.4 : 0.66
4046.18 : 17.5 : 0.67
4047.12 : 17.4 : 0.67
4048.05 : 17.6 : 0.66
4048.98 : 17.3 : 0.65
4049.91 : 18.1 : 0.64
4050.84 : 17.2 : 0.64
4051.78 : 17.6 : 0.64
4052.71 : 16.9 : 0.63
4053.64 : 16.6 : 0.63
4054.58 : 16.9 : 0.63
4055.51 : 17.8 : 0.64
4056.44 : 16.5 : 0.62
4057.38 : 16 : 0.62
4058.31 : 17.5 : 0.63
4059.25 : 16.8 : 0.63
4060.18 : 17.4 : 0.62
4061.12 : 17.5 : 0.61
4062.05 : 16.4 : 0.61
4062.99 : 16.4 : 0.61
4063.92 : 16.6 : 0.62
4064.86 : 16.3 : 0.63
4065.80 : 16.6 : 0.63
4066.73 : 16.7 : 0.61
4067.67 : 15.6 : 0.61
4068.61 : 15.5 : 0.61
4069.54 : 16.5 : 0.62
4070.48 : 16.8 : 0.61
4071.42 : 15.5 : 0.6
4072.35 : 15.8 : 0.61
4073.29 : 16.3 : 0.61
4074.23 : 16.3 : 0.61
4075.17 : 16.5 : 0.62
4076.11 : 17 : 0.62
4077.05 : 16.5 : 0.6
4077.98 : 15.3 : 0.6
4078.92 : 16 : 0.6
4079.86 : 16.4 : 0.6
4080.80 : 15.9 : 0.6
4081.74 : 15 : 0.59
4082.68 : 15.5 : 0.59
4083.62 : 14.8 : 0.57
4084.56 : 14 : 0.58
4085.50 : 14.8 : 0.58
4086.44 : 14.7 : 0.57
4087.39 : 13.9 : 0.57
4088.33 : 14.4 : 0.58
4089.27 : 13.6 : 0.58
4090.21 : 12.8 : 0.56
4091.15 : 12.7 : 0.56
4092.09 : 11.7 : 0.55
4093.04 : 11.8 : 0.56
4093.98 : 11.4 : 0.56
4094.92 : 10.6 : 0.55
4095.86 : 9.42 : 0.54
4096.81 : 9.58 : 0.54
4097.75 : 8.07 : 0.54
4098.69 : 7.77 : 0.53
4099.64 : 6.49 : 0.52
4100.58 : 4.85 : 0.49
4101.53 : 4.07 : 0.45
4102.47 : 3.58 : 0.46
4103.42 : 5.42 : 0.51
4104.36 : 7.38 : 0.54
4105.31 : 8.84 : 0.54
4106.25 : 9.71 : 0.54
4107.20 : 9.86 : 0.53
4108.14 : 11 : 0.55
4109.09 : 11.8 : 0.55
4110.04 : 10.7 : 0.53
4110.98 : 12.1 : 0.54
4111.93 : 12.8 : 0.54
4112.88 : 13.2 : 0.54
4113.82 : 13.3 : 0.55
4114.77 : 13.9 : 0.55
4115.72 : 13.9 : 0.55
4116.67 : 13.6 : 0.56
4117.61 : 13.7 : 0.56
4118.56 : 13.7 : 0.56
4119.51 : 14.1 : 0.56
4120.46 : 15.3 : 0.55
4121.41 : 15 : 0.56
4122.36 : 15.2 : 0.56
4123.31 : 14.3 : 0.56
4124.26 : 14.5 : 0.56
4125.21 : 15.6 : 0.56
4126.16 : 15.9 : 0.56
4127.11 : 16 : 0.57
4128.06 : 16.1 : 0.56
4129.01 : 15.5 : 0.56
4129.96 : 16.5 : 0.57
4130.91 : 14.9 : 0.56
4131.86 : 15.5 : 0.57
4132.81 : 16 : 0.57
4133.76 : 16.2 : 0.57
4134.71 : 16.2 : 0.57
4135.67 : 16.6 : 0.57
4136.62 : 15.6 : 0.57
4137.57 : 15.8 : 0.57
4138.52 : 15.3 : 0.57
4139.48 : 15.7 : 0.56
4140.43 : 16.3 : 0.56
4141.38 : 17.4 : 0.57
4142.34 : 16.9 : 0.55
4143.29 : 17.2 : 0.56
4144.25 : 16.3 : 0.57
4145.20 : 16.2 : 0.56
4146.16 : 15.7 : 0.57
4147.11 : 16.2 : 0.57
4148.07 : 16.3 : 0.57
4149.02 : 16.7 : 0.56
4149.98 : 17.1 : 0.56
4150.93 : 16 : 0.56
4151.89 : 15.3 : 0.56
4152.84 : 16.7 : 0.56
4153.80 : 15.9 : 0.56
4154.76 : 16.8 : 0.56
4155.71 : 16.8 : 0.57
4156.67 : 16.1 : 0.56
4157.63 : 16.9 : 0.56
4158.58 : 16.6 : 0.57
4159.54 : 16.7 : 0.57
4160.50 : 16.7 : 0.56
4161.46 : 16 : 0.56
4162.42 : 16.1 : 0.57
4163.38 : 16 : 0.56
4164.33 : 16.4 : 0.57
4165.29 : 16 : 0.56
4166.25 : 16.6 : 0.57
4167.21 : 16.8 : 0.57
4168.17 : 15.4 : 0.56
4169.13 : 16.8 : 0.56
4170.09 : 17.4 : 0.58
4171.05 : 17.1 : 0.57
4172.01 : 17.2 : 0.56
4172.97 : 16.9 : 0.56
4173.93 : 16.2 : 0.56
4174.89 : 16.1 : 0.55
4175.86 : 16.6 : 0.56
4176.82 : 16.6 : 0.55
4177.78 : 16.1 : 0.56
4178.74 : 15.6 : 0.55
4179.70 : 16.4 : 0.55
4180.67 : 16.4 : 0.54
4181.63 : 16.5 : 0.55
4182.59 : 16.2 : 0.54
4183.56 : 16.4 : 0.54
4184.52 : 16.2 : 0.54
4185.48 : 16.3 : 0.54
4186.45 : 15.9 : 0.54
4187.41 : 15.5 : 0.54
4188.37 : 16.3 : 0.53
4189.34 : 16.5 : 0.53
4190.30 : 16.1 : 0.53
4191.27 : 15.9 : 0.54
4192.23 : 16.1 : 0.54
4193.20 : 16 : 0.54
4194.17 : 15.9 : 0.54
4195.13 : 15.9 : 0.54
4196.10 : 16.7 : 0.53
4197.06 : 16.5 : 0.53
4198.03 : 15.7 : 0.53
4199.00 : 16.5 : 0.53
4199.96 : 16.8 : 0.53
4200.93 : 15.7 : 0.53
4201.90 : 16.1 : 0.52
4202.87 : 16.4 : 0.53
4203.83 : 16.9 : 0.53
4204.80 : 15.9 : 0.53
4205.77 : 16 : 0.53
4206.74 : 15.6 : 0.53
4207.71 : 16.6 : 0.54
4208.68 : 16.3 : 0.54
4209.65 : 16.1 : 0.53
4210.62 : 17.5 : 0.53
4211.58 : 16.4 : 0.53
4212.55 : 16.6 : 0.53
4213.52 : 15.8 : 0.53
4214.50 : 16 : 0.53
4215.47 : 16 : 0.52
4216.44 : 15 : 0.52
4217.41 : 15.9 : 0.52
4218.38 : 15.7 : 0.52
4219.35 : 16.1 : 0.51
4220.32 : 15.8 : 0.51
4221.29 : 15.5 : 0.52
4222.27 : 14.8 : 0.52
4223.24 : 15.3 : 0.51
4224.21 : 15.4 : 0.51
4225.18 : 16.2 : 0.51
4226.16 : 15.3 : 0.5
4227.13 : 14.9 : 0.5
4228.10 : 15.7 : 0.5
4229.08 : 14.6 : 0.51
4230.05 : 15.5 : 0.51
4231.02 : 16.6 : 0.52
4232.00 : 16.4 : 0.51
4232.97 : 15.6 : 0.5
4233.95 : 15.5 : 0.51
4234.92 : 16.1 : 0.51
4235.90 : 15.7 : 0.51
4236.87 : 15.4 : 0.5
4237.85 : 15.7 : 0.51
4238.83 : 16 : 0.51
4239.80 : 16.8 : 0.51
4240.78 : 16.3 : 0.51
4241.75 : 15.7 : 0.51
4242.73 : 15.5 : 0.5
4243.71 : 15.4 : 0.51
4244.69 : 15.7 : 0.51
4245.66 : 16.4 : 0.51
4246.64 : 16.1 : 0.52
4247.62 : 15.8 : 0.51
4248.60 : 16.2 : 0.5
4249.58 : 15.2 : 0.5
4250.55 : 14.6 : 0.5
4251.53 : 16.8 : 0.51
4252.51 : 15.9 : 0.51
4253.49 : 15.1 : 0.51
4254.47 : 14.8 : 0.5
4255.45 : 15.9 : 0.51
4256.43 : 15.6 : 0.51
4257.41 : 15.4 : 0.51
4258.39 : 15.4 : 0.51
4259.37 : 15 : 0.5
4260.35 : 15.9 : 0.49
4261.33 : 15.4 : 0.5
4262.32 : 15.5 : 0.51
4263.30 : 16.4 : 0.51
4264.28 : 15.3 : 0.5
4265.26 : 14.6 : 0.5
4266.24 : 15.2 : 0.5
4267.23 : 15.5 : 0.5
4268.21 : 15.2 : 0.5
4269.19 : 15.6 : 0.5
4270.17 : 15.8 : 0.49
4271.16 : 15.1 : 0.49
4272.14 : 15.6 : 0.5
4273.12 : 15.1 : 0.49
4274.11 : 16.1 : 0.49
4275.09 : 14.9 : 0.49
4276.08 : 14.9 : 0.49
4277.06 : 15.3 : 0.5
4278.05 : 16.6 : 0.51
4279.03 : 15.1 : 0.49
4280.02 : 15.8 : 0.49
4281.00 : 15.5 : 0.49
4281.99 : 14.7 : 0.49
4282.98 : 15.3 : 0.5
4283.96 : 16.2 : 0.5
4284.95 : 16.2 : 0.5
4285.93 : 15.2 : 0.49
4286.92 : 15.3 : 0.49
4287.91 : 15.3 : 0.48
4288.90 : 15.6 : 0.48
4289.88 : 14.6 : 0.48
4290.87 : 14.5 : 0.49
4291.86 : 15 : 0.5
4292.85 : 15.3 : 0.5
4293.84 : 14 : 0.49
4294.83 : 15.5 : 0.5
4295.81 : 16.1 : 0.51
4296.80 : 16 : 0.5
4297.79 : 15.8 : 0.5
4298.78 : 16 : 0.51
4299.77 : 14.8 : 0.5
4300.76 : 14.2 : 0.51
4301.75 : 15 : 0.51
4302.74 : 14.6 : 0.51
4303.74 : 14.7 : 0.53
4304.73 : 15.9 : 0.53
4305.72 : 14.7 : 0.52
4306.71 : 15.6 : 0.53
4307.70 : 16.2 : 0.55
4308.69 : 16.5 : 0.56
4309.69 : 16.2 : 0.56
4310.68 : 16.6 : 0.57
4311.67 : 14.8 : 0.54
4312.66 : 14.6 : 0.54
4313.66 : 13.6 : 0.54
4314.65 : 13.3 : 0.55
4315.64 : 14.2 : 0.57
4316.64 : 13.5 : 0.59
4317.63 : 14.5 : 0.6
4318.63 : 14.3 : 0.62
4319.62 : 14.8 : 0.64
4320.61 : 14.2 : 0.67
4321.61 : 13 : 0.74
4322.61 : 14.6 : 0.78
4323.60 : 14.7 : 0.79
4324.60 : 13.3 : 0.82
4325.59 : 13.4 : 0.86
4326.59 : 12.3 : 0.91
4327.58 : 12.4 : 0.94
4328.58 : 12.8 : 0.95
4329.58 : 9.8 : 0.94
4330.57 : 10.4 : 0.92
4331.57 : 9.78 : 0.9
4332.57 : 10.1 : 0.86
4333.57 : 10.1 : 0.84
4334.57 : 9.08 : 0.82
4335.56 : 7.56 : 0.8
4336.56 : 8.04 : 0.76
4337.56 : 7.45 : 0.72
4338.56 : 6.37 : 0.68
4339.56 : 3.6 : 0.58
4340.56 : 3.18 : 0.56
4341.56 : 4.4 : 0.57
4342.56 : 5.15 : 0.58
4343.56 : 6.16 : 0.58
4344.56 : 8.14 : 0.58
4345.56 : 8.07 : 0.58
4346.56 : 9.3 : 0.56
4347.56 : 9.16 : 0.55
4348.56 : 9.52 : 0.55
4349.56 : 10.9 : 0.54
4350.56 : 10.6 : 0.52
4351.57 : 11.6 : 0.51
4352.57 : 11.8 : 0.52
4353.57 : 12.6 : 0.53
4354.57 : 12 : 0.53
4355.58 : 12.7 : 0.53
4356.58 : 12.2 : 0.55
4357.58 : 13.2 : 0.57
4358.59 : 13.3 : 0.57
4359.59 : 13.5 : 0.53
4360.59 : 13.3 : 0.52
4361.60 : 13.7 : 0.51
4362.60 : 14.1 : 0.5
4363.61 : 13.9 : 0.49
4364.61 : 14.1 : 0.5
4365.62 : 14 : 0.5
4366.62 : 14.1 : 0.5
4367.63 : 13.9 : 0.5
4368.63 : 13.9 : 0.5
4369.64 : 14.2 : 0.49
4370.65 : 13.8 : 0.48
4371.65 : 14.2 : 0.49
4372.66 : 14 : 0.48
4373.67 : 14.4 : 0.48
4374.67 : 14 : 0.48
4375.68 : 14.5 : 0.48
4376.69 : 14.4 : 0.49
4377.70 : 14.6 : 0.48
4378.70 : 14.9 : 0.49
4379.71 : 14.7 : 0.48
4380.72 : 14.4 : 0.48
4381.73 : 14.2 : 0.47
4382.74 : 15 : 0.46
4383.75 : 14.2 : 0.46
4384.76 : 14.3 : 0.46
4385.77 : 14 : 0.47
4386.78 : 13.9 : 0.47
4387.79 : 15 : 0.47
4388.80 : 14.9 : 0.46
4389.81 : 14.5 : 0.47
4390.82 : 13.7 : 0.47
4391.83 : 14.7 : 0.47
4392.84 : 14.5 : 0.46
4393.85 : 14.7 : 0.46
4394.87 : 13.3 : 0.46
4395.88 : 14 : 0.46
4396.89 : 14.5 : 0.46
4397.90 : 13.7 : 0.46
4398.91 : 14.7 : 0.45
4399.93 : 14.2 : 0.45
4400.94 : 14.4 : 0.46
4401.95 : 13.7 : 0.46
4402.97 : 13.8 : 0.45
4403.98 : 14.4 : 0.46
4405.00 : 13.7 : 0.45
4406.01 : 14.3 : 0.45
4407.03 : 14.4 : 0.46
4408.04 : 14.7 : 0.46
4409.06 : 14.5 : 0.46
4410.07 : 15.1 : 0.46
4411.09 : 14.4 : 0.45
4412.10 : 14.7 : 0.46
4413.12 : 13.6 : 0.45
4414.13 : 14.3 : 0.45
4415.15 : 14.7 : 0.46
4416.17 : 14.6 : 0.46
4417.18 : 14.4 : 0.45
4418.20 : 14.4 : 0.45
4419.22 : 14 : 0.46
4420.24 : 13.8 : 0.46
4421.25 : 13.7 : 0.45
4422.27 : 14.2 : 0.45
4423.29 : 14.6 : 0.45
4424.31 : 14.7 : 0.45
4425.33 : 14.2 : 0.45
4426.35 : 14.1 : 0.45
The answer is 0.89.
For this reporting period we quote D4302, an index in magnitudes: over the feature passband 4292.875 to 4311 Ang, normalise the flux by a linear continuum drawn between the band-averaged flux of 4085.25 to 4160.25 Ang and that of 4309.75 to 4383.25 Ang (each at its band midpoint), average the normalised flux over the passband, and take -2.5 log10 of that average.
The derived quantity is -0.24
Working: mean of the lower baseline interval 13.7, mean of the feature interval 15.5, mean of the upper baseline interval 12.1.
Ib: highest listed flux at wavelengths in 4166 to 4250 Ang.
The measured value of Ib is 17.5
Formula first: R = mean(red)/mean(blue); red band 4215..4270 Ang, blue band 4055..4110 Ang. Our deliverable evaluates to 1.16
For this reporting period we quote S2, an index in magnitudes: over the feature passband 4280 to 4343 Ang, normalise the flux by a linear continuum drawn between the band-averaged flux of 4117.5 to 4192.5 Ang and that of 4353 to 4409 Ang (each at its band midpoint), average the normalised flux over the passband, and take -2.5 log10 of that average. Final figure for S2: 0.12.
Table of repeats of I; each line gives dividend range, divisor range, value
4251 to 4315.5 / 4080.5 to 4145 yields 1.17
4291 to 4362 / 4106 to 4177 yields 0.80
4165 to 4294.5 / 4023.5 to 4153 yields 1.05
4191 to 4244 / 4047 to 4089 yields 0.98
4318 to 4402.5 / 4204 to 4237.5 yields 0.78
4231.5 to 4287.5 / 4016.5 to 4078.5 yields 0.92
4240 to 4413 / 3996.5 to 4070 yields 0.80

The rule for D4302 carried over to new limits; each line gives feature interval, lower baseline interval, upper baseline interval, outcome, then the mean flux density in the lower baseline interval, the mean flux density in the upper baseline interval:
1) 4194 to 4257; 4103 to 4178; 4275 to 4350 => -0.13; 15.2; 12.9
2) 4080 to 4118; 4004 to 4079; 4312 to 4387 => 0.39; 17.2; 12.1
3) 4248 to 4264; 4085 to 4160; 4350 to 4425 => -0.13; 13.7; 14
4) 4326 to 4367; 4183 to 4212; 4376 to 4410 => 0.39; 16.2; 14.3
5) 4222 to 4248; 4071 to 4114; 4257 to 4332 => -0.12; 12.1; 14.8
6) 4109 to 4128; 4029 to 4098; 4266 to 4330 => 0.12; 15.9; 14.9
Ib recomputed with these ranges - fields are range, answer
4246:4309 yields 16.8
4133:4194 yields 17.4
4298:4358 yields 16.6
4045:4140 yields 18.1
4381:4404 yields 15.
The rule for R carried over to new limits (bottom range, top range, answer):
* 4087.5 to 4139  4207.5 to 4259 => 1.26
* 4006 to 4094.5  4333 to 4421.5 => 0.77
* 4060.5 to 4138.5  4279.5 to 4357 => 0.93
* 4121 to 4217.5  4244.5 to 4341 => 0.88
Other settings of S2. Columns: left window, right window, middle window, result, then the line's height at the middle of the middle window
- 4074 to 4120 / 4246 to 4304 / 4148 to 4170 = -0.232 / 13.3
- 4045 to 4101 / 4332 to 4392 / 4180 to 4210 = -0.183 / 13.7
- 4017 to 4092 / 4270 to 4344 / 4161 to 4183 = -0.091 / 15.1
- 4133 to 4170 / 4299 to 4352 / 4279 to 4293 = -0.196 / 12.8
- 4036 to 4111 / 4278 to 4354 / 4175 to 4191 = -0.186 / 13.7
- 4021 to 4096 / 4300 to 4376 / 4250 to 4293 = -0.168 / 13.2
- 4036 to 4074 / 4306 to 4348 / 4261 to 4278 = -0.226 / 12.5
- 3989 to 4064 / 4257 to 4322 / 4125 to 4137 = 0.038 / 16.5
